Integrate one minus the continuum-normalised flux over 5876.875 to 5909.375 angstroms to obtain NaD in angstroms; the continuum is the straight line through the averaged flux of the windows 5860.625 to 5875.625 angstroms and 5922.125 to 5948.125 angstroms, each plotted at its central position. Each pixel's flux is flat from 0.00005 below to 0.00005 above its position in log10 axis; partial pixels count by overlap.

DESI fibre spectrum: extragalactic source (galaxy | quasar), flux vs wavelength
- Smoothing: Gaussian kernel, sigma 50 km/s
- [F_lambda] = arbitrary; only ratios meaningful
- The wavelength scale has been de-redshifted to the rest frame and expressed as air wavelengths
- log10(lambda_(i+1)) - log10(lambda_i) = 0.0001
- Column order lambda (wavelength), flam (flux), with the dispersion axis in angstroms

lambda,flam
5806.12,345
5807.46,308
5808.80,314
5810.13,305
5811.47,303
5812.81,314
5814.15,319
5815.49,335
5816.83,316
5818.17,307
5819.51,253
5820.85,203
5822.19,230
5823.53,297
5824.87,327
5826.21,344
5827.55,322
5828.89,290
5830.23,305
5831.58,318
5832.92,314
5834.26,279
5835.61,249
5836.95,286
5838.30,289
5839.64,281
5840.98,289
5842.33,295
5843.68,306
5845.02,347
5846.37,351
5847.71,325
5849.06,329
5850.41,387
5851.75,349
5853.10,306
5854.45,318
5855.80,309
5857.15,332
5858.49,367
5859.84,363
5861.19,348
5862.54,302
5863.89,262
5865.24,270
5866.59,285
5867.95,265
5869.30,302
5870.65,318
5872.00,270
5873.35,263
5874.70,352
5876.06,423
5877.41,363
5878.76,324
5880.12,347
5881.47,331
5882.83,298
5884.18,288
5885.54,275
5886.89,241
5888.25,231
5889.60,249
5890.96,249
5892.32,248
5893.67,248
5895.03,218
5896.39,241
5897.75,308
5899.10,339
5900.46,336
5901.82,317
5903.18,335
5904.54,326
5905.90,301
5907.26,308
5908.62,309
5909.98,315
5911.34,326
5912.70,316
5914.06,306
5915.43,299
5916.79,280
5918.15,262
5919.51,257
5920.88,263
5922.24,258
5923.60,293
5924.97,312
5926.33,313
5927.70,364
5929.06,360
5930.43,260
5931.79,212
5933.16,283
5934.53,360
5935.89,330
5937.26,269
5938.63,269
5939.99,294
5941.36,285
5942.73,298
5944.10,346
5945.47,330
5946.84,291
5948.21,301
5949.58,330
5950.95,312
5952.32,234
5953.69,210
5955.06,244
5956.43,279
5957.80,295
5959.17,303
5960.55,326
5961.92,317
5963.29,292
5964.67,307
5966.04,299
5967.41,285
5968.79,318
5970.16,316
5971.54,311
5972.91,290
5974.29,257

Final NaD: 0.6 angstroms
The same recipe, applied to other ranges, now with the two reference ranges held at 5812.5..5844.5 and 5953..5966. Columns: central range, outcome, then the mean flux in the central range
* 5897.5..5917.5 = -1.7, 315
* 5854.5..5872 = -1.0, 309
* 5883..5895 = 1.5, 254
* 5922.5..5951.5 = -1.7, 305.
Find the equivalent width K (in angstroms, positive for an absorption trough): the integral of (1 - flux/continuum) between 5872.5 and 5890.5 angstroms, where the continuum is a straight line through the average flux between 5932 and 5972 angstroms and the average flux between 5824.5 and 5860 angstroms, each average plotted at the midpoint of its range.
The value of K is 0.3 angstroms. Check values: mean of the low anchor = 317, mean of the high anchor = 297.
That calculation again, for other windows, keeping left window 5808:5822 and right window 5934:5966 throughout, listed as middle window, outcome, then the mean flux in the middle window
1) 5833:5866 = -2.1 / 314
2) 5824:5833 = -0.7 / 317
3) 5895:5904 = -0.3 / 305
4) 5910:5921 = 0.2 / 291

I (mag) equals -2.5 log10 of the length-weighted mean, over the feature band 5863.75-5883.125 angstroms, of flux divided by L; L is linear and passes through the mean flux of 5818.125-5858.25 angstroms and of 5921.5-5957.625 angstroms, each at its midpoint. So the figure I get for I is -0.042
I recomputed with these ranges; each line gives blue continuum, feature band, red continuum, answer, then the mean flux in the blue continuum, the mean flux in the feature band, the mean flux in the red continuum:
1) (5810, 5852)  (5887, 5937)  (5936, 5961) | 0.011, 305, 292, 290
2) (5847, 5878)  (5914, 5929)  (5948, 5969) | 0.031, 322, 294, 290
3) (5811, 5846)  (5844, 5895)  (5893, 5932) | -0.039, 297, 308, 297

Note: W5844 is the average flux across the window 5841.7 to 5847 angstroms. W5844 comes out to 325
